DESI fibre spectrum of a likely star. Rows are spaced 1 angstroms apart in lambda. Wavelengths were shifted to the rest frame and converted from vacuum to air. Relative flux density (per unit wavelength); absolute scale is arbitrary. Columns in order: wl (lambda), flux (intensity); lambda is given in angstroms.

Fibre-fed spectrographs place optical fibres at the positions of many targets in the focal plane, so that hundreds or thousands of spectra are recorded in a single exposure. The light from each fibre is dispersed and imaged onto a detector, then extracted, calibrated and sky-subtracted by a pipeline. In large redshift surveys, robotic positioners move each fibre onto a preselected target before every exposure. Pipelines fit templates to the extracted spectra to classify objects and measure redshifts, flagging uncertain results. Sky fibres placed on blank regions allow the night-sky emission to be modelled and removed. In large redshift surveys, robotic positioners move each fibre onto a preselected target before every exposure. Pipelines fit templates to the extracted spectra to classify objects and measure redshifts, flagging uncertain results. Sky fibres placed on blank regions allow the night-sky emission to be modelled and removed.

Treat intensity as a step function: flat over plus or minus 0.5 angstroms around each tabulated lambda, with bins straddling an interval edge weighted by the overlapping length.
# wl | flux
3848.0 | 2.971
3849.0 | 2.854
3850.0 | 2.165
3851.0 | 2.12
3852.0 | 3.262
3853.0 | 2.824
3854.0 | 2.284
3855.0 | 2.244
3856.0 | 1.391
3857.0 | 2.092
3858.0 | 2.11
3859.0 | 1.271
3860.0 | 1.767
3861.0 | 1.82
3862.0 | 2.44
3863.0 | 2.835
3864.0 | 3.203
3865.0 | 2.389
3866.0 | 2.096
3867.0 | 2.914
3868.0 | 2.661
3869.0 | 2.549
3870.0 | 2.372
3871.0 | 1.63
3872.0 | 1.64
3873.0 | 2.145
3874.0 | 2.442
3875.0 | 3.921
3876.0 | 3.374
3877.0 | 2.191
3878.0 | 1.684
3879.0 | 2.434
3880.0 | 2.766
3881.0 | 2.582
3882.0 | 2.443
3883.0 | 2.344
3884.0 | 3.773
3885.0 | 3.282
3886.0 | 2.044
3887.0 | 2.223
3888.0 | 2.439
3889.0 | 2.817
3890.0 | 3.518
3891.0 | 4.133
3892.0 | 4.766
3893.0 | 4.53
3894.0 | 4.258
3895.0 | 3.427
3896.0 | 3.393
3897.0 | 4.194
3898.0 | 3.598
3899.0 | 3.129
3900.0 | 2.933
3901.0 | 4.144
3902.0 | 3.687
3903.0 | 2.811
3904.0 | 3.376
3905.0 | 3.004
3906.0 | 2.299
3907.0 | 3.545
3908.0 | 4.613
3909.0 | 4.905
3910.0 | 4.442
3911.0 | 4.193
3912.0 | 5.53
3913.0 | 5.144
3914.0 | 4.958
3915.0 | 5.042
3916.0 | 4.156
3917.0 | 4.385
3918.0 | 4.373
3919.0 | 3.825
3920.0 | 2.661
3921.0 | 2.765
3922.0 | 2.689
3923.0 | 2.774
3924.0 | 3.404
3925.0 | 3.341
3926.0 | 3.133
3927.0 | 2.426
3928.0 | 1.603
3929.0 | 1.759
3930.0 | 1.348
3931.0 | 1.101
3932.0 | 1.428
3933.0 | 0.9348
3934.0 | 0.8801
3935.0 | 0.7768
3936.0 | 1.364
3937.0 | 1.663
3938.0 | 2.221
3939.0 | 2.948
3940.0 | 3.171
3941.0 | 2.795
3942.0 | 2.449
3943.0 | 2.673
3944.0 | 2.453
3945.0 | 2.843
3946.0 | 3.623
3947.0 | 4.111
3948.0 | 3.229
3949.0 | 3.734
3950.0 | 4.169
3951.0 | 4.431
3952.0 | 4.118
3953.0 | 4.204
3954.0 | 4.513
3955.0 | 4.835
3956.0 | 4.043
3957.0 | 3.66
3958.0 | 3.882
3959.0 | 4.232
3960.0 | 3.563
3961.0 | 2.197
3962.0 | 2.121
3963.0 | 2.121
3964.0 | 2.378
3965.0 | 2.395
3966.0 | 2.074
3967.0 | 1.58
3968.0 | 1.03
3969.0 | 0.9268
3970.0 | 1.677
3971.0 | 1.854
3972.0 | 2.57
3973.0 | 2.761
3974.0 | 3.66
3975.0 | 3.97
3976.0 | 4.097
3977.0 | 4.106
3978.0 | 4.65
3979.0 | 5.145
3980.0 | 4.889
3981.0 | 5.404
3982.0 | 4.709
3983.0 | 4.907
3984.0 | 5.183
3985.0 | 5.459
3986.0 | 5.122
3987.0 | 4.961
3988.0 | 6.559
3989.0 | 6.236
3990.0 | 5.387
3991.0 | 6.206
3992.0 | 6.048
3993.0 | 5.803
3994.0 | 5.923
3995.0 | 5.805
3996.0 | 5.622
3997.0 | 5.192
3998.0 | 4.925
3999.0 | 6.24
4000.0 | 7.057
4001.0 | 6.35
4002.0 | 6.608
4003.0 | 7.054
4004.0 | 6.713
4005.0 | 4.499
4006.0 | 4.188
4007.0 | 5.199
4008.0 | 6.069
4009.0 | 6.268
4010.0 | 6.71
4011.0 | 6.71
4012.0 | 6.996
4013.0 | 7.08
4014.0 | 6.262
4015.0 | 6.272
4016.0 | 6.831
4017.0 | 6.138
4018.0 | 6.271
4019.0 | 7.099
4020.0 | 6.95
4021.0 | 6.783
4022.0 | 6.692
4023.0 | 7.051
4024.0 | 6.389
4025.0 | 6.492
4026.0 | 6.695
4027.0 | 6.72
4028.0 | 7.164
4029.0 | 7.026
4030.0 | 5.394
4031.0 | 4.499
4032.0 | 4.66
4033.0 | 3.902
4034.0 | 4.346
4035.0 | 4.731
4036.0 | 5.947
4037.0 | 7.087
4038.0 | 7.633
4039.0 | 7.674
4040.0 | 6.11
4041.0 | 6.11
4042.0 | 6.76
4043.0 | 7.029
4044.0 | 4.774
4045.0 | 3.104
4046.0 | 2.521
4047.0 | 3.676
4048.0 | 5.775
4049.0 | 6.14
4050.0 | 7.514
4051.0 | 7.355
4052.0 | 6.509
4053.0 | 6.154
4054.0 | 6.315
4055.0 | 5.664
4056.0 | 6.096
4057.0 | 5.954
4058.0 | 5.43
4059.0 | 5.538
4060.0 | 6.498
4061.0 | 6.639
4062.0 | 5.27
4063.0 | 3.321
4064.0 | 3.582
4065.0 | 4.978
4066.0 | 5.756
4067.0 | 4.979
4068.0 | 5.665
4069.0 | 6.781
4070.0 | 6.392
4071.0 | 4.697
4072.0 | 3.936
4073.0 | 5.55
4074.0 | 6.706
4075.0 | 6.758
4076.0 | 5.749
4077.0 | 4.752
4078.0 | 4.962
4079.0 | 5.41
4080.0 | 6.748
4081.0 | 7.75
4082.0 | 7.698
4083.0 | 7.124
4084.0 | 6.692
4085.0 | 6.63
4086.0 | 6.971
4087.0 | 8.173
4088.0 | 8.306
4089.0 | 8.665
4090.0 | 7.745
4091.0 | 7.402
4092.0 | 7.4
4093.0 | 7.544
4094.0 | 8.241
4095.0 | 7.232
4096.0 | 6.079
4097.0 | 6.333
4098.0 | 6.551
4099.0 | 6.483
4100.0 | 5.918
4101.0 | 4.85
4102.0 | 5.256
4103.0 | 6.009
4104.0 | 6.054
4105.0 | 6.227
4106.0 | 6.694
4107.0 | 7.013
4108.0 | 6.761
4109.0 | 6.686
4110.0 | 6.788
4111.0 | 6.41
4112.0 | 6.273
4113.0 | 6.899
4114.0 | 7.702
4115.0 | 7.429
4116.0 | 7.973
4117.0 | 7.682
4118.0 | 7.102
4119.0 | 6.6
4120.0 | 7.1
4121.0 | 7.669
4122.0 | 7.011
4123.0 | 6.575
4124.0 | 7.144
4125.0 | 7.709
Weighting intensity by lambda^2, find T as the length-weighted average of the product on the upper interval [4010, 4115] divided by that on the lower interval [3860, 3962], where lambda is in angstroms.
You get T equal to 2.2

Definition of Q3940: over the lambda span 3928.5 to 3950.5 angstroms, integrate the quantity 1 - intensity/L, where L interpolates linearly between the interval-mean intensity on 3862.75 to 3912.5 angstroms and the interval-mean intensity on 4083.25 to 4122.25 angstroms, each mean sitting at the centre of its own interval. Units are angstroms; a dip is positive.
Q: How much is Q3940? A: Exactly 9.4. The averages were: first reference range 3.15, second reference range 6.94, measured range 2.35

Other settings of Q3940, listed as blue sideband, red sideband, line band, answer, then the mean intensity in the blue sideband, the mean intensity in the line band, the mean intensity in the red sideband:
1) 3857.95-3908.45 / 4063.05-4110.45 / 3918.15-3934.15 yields 5.7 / 2.91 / 2.33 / 6.37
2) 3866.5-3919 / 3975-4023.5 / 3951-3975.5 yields 9.9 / 3.37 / 2.96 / 5.86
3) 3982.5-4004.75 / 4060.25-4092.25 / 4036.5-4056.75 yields 0.3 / 5.86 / 6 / 6.22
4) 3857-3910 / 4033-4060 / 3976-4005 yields -4.6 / 2.95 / 5.61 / 5.82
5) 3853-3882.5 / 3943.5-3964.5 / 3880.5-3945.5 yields -4.2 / 2.34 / 3.11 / 3.55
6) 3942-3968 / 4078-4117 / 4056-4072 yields 1.6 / 3.27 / 5.41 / 6.88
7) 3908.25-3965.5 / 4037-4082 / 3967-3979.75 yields 3.1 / 3.17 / 3.02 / 5.78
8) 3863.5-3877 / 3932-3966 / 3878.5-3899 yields -4.6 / 2.55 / 3.25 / 2.96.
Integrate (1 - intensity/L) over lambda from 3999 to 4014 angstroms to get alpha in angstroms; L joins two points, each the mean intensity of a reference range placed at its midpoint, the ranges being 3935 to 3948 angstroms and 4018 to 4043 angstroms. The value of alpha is -2.8 angstroms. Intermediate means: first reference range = 2.64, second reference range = 6.26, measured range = 6.25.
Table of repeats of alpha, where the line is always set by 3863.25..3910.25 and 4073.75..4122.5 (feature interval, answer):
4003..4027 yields -4.63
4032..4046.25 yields 0.49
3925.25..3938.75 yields 7.75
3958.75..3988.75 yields 7.11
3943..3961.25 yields 2.06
